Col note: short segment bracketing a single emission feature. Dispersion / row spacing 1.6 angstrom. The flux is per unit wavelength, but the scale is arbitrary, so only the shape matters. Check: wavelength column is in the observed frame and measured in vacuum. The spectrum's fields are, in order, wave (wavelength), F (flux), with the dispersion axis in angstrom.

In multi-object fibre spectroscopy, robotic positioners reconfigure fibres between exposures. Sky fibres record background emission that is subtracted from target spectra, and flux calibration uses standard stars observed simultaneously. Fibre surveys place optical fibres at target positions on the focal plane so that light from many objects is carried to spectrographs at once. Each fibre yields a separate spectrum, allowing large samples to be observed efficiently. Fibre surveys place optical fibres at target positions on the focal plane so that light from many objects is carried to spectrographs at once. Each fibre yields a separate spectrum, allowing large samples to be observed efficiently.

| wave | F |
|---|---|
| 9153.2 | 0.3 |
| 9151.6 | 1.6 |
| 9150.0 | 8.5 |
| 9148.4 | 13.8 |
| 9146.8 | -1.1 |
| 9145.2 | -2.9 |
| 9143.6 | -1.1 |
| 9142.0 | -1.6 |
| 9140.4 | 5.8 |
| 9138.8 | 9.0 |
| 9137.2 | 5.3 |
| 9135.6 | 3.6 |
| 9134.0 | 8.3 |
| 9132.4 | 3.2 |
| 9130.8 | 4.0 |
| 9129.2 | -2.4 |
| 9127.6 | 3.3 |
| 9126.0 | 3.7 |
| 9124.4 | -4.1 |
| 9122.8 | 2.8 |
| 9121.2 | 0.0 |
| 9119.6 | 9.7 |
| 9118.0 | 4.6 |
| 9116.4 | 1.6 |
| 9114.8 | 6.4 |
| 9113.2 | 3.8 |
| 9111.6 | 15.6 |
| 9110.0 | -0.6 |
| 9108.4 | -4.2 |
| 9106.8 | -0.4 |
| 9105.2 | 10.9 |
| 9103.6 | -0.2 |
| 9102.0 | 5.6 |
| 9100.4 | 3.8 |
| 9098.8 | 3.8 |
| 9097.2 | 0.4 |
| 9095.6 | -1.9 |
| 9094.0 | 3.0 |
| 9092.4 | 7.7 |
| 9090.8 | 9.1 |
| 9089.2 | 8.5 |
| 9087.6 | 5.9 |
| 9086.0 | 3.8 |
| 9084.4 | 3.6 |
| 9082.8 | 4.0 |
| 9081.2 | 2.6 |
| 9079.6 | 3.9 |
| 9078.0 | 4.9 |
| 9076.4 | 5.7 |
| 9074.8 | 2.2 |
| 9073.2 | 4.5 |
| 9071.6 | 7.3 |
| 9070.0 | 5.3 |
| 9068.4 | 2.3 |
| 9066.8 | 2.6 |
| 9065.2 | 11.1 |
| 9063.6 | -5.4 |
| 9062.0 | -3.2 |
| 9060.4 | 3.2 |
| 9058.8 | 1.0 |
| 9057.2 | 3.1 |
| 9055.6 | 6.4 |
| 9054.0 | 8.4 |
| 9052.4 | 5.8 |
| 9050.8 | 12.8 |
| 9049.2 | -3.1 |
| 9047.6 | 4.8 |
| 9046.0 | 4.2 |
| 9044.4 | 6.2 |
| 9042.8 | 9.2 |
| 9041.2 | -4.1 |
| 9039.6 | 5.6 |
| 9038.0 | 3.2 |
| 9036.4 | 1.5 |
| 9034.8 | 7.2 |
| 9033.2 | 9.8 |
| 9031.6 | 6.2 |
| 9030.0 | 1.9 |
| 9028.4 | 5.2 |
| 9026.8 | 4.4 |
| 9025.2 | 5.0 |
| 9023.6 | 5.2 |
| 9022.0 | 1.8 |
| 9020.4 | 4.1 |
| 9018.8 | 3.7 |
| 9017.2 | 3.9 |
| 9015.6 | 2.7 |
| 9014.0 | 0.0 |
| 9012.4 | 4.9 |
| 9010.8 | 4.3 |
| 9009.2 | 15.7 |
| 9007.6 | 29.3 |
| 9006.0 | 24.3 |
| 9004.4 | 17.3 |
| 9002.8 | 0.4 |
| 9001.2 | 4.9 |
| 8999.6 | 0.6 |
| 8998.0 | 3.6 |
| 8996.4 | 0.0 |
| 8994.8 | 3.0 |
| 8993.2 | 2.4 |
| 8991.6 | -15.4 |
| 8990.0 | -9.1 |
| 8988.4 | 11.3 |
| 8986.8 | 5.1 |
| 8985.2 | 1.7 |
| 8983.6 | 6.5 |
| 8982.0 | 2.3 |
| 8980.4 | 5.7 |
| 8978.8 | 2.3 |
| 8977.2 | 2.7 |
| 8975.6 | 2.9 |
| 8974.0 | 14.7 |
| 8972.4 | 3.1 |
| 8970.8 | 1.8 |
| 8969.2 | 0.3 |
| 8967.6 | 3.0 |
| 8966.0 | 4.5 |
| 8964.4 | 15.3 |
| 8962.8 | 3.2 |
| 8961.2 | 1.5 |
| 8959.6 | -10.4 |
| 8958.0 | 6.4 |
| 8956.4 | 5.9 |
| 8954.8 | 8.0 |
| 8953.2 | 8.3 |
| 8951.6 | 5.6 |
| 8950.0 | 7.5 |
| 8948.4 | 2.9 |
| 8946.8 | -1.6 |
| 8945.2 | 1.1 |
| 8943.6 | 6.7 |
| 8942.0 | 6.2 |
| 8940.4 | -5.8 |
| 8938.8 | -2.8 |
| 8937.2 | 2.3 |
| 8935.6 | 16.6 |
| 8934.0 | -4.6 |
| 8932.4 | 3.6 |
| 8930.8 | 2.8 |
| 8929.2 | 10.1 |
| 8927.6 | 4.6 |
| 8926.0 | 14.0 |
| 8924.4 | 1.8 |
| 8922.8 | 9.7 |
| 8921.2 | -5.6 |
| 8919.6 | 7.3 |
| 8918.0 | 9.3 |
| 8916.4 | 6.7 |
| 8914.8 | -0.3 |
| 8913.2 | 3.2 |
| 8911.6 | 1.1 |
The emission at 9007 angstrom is H-beta 4861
